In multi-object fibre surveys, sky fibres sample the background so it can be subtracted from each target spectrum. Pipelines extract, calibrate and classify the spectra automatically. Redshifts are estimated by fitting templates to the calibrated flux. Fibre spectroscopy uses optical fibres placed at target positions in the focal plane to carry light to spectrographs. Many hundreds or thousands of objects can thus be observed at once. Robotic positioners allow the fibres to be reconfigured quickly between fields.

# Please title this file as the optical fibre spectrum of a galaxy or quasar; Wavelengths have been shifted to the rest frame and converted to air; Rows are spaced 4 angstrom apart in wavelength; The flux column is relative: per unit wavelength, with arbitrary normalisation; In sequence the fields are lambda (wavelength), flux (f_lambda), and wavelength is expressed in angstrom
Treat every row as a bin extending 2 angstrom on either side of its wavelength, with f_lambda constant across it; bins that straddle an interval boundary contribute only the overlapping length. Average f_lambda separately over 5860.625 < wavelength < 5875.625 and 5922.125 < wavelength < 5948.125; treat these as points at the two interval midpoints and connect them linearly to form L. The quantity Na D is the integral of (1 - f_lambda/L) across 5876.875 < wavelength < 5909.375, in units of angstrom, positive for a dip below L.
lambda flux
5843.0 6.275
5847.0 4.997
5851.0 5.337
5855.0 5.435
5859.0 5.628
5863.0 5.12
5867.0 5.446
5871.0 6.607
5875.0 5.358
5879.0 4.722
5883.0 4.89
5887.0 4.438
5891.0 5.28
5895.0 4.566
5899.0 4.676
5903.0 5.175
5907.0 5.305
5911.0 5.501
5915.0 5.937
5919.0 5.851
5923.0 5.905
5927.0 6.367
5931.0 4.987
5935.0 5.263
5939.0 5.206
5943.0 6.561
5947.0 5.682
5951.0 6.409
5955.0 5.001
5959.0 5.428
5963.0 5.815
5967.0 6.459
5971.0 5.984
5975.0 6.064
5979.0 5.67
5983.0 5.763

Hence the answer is 4.5 angstrom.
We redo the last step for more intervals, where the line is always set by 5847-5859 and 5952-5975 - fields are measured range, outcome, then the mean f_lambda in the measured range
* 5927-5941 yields 0.9 angstrom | 5.33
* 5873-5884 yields 0.9 angstrom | 5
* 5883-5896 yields 1.7 angstrom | 4.8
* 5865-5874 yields -0.9 angstrom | 5.95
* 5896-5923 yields 0.8 angstrom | 5.41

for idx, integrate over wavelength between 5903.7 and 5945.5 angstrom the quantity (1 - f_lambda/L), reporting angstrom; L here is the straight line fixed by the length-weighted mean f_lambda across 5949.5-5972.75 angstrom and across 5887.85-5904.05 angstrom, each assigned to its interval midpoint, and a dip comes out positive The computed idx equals -3.0 angstrom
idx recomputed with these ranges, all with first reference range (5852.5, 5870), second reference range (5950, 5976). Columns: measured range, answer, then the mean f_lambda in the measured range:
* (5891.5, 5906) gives 1.87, 4.89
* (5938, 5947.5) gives -0.20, 5.9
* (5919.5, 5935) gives 0.05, 5.7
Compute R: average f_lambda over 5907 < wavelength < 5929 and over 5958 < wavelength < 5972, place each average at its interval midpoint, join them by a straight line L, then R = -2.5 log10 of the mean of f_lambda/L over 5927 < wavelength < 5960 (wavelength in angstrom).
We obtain 0.05 mag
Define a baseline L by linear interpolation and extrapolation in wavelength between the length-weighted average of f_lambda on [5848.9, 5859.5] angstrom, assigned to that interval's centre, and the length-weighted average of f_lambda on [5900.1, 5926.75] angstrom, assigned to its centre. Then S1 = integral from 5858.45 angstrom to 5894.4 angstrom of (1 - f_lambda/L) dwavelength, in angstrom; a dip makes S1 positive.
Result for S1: 1.8 angstrom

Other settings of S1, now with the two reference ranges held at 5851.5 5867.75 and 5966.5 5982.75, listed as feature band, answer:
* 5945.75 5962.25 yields 0.65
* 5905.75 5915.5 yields 0.19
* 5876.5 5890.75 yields 1.91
